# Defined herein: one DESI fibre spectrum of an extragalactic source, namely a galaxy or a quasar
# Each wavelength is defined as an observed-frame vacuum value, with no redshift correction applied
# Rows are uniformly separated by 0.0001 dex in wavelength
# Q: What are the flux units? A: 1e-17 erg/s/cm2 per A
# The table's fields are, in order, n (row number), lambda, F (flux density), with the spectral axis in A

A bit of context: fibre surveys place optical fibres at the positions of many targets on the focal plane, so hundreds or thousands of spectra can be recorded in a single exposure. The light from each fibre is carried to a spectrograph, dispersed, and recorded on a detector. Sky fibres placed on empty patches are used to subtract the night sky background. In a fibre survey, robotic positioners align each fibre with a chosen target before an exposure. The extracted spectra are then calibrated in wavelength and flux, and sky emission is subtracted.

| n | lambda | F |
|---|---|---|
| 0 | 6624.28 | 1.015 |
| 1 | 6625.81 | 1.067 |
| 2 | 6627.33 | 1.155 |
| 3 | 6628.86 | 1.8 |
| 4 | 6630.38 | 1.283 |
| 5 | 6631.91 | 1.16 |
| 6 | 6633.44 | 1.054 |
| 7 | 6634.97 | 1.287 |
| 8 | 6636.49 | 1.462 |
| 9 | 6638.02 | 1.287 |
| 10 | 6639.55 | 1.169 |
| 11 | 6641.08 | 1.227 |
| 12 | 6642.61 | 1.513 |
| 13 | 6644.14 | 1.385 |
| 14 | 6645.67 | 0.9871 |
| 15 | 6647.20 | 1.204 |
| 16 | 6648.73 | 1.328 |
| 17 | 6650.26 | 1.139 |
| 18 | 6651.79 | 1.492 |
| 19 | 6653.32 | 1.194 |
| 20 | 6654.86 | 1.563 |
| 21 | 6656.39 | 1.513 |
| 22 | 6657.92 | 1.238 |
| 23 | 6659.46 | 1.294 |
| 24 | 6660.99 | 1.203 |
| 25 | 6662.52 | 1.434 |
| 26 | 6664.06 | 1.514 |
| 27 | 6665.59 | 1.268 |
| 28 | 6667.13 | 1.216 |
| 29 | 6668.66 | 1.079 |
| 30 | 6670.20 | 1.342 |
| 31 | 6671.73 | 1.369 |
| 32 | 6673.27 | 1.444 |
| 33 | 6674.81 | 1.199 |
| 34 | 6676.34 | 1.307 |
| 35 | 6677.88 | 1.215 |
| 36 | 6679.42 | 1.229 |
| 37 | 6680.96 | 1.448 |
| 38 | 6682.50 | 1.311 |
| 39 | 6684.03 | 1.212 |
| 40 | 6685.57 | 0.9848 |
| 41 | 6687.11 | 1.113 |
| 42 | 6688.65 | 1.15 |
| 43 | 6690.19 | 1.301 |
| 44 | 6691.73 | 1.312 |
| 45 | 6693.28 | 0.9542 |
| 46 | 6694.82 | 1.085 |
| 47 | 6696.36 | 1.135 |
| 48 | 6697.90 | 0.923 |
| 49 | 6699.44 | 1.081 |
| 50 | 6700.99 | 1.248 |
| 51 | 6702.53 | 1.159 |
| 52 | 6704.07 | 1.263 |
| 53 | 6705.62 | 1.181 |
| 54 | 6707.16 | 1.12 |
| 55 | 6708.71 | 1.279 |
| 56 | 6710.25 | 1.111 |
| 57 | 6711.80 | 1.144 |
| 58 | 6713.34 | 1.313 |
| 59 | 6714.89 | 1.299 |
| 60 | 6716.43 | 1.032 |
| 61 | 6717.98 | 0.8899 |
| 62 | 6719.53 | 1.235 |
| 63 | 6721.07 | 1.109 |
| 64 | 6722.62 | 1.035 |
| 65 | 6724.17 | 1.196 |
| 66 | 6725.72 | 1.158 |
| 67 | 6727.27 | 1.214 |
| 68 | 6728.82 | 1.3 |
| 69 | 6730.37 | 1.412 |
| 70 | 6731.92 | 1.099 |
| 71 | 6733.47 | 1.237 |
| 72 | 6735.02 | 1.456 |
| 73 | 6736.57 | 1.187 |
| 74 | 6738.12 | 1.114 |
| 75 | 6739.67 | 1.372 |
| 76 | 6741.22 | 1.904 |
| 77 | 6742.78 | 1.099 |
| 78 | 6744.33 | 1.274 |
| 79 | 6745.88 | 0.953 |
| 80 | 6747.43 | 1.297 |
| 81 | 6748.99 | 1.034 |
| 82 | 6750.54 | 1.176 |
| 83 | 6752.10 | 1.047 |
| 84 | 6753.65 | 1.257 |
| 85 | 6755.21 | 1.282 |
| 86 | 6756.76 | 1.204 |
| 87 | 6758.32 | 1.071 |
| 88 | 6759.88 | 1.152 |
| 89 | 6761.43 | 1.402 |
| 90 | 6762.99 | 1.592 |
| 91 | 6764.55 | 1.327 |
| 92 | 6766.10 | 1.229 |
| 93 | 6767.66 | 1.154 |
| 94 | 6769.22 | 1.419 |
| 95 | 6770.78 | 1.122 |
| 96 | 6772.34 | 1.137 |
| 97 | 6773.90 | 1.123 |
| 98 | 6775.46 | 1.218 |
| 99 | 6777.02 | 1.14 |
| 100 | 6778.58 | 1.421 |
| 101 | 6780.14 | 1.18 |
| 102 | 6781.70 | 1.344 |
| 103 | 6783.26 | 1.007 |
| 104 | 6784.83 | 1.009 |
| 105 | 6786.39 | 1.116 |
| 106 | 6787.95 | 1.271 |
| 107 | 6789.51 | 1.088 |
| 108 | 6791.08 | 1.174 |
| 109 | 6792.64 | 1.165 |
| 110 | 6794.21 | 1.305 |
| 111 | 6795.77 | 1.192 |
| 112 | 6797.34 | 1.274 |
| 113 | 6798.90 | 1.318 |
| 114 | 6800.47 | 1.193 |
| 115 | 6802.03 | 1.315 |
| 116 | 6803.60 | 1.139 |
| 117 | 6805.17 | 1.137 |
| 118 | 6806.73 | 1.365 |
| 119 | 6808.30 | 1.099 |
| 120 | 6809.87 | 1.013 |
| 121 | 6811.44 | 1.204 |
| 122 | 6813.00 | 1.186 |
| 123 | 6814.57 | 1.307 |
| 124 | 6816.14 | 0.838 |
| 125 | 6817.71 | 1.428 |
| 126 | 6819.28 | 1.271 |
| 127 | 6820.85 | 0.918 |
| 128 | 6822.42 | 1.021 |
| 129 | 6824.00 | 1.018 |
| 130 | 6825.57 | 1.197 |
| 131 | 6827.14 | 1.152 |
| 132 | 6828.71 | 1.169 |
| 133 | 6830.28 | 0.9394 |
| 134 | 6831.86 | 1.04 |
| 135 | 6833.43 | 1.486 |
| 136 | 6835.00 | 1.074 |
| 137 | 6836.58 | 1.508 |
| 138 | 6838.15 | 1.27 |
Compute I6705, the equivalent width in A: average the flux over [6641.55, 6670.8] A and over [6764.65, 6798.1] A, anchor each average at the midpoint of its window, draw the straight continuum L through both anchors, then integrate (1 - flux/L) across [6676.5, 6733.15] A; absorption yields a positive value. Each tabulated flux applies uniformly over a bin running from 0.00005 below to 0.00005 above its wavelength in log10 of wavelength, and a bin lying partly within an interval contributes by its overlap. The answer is 4.0 A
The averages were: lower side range 1.31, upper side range 1.2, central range 1.18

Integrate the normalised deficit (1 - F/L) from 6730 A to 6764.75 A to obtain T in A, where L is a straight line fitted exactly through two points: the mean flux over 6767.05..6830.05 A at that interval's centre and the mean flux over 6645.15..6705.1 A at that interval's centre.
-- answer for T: -1.5 A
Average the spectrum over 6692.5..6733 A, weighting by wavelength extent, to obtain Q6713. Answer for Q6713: 1.15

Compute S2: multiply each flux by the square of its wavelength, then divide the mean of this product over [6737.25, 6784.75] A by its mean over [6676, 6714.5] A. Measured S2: 1.06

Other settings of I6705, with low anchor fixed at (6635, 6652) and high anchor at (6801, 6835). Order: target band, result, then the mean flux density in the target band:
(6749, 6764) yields -0.4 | 1.23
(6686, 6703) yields 1.6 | 1.13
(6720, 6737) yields 0.0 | 1.22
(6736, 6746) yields -0.7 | 1.29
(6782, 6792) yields 0.5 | 1.12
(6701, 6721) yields 1.0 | 1.17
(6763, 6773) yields -0.6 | 1.26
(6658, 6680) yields -0.5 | 1.29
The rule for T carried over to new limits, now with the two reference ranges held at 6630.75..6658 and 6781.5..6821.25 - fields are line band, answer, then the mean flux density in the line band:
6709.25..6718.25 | 0.7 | 1.15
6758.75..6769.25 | -0.9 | 1.31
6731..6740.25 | -0.1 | 1.24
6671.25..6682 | -0.4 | 1.31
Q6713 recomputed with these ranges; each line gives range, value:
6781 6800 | 1.19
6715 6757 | 1.21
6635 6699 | 1.26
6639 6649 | 1.26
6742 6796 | 1.2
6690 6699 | 1.11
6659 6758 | 1.21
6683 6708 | 1.14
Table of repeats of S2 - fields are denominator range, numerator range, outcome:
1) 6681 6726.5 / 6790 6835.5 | 1.05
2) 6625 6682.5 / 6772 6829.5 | 0.94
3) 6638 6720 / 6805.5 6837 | 0.98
